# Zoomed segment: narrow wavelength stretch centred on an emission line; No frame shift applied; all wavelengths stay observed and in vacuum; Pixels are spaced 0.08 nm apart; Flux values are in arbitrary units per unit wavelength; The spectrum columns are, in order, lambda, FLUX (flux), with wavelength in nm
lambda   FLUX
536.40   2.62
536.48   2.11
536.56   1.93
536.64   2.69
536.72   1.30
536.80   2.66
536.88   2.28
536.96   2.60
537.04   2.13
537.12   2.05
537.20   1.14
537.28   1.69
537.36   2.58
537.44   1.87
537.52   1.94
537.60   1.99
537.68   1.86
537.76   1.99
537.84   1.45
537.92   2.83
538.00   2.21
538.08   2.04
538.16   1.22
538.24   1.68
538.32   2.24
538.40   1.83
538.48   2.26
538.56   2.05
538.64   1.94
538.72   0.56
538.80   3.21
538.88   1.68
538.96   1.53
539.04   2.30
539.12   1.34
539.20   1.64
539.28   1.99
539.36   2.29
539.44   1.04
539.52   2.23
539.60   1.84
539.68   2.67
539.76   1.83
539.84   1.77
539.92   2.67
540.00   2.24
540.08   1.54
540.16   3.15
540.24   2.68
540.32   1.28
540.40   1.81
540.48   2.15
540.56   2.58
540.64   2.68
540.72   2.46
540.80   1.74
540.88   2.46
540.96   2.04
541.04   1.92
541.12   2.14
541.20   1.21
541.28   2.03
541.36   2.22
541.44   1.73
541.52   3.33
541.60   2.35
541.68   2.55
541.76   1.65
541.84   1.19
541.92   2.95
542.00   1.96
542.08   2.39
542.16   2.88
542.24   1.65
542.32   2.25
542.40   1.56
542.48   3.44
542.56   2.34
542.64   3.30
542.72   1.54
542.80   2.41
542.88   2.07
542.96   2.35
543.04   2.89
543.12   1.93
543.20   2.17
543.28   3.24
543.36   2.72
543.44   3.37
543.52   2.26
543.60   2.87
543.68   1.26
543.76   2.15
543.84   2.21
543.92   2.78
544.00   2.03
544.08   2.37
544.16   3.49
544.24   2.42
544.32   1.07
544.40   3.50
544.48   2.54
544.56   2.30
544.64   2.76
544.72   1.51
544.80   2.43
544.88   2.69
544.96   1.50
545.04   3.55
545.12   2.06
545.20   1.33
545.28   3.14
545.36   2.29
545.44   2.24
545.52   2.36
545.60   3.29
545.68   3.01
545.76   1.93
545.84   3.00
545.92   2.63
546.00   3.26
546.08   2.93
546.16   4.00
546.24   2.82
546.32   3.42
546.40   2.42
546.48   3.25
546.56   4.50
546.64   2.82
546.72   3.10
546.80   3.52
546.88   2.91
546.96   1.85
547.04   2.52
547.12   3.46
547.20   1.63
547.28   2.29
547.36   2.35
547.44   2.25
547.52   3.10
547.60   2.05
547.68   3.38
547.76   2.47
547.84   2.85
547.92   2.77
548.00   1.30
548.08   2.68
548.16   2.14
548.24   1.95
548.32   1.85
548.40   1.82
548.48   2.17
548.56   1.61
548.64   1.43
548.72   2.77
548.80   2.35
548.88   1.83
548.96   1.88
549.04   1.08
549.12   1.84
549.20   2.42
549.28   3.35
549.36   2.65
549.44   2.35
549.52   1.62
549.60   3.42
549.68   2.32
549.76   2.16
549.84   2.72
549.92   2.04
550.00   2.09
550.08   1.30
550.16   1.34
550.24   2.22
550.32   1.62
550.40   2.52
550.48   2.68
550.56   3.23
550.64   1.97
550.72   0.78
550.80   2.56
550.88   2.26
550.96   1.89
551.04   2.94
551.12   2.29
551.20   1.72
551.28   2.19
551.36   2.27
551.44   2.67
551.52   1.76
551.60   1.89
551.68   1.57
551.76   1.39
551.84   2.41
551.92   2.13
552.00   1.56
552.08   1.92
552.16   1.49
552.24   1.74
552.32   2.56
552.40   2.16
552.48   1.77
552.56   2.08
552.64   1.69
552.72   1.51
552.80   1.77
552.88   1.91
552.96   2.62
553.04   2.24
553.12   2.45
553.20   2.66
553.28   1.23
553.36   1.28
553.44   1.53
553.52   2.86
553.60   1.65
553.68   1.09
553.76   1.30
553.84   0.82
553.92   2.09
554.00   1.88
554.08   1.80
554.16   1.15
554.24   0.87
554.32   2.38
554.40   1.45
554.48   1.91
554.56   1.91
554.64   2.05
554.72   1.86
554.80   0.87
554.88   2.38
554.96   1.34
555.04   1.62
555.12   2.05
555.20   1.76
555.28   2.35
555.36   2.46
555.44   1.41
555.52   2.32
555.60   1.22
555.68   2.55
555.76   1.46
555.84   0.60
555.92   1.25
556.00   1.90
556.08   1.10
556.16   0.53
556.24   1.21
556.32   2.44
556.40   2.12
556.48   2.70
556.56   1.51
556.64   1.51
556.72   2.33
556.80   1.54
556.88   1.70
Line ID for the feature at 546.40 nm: C III] 1909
